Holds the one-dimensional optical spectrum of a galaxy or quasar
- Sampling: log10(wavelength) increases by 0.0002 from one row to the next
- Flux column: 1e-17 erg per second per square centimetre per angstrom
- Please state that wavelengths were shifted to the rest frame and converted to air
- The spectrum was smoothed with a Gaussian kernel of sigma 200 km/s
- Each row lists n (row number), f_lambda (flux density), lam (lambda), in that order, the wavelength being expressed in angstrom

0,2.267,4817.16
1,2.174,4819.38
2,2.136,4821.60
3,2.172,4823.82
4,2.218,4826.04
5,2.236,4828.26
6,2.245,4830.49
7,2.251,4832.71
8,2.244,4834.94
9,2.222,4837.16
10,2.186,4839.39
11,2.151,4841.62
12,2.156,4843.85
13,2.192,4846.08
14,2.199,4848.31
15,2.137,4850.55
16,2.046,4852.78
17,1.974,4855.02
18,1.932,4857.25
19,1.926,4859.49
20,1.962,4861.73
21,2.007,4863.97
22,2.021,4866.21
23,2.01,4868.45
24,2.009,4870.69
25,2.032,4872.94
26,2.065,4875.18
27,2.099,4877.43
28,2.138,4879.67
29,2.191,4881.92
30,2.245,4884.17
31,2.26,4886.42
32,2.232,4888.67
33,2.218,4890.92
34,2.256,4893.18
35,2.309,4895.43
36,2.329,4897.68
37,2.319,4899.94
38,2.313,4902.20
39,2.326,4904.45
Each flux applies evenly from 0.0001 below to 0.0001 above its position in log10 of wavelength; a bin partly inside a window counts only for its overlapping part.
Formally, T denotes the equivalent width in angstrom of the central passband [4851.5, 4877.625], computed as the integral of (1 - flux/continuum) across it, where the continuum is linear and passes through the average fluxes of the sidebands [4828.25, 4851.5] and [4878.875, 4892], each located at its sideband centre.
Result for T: 2.4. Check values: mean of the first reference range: 2.2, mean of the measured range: 2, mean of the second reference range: 2.22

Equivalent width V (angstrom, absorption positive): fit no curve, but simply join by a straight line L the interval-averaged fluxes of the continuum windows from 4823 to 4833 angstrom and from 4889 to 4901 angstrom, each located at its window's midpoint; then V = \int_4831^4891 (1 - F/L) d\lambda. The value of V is 3.7 angstrom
